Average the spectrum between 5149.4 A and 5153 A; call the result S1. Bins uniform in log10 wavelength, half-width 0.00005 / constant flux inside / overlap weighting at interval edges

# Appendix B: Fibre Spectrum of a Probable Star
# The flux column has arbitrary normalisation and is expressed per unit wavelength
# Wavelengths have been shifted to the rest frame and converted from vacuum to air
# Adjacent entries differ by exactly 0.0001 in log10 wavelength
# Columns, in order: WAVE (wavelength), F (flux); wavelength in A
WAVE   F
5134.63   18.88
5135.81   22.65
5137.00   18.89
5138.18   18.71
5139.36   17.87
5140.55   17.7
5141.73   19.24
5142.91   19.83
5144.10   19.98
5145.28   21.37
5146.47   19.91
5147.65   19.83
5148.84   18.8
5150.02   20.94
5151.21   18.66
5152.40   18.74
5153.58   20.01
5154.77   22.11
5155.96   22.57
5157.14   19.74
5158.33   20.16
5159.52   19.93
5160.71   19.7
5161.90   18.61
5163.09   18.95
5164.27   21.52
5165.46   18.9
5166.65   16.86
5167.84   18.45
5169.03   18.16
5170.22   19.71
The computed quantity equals 19.5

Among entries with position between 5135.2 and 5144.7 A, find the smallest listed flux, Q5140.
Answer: 17.7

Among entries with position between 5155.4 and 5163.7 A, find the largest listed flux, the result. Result 22.57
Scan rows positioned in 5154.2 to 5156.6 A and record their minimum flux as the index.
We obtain 22.11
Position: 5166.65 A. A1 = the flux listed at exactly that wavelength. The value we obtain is 16.86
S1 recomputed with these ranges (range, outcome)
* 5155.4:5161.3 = 20.4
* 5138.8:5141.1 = 17.7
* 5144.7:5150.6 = 20.2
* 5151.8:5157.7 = 20.7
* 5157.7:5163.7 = 19.5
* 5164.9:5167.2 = 17.9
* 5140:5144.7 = 19.2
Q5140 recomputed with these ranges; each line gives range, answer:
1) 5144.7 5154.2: 18.66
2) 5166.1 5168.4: 16.86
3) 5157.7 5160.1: 19.93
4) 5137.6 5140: 17.87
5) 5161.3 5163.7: 18.61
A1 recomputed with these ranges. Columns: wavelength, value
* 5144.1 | 19.98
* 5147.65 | 19.83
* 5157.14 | 19.74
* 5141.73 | 19.24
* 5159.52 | 19.93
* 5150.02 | 20.94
